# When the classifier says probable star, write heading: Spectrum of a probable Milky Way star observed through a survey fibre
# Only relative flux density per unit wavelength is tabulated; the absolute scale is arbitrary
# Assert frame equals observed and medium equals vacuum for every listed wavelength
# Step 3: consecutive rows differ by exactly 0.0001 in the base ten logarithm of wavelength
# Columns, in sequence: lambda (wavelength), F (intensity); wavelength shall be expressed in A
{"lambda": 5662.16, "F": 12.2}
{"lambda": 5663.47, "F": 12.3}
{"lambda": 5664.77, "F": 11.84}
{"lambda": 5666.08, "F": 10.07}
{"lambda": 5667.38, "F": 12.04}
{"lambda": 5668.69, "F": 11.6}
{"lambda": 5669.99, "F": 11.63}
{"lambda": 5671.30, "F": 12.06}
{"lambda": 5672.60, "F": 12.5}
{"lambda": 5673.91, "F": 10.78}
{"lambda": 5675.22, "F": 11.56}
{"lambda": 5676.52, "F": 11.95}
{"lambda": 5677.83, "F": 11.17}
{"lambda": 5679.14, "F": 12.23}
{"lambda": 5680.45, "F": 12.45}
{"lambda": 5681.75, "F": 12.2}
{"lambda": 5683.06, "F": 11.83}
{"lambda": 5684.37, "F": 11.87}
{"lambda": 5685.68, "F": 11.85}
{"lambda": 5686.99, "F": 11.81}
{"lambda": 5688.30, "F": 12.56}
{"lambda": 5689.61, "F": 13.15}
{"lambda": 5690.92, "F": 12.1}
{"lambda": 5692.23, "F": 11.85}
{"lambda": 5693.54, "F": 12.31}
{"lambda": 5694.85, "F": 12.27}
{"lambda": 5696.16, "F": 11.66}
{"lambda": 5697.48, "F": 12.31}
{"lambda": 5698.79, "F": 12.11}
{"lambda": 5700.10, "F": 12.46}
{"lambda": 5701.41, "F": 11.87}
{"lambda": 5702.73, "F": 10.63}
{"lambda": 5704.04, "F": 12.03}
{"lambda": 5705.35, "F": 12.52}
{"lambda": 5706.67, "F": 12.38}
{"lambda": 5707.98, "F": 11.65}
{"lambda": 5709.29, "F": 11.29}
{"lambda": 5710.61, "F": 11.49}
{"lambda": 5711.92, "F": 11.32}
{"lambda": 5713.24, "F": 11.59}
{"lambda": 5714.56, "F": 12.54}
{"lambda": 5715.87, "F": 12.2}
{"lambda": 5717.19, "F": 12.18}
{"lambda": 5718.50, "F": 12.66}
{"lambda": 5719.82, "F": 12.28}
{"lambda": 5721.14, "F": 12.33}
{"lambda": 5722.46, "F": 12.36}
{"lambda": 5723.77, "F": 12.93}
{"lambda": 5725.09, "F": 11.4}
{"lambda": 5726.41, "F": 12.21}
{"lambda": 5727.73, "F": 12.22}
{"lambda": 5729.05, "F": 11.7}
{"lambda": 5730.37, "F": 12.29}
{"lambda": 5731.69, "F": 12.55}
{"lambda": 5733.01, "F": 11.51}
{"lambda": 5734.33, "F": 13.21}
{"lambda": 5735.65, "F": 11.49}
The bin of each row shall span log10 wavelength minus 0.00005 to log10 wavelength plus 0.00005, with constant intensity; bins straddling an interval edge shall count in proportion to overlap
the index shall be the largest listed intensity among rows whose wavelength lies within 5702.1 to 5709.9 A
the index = 12.52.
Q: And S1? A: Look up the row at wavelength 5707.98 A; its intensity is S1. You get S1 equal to 11.65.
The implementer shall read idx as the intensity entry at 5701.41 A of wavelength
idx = 11.87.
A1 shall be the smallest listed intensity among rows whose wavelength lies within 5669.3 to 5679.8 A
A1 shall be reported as 10.78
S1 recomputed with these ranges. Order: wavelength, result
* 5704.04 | 12.03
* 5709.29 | 11.29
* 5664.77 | 11.84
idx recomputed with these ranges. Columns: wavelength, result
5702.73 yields 10.63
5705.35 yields 12.52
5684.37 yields 11.87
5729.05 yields 11.7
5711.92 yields 11.32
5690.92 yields 12.1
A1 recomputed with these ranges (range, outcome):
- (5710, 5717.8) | 11.32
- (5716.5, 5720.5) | 12.18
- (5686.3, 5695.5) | 11.81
